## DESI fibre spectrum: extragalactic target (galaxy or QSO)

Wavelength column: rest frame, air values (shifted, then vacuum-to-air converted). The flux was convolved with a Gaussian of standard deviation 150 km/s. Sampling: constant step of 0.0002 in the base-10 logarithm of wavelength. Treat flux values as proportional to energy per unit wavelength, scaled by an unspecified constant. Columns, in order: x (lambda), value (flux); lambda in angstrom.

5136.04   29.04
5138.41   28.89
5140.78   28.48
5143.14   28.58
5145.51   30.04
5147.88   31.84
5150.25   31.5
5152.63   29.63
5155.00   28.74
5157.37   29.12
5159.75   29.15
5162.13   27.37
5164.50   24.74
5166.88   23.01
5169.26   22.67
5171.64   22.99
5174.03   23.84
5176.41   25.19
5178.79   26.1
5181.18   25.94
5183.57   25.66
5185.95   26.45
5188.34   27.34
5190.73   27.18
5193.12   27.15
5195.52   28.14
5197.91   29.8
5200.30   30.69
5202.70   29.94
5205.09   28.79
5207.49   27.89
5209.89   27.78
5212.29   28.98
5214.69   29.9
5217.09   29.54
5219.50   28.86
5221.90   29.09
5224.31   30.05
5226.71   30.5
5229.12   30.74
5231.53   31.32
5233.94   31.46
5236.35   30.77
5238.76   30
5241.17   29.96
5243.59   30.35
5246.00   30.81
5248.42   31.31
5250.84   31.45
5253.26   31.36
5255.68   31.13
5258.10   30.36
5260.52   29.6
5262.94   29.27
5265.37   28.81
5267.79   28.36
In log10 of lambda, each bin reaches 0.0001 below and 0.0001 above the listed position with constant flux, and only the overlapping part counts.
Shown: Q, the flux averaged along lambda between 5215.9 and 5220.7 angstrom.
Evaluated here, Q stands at 29.2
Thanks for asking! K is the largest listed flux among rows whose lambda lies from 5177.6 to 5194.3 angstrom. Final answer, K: 27.34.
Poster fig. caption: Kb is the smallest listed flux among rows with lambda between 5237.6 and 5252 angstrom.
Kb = 29.96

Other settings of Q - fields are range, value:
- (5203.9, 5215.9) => 28.7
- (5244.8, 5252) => 31.2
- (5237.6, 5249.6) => 30.5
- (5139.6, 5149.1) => 29.8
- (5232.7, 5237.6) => 31.1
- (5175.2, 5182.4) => 25.7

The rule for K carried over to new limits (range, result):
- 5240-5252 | 31.45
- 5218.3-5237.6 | 31.46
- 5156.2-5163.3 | 29.15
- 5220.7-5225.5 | 30.05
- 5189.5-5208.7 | 30.69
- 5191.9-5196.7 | 28.14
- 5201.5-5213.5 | 29.94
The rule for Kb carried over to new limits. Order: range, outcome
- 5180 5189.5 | 25.66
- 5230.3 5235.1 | 31.32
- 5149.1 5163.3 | 27.37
